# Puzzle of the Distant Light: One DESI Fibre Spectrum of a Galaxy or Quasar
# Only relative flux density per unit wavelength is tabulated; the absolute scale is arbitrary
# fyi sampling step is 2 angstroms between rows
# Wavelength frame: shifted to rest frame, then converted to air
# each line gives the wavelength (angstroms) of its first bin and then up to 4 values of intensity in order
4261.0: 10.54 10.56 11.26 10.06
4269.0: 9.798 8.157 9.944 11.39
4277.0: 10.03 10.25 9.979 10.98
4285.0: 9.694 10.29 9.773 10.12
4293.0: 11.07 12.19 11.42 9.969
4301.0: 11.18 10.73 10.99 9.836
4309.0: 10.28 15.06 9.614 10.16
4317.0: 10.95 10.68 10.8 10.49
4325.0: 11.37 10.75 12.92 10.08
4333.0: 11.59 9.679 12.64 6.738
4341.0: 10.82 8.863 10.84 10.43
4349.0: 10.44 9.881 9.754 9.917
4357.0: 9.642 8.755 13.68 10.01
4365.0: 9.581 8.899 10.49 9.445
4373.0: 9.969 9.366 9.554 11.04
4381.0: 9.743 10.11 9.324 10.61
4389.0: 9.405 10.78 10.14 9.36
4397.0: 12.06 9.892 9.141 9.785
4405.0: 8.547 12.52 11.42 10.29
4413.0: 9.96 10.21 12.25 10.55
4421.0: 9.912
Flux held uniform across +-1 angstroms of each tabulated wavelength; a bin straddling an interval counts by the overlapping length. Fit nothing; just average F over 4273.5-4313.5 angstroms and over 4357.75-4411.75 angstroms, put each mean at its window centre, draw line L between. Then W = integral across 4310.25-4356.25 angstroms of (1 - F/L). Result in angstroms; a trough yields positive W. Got -0.49 angstroms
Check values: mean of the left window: 10.7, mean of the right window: 10.1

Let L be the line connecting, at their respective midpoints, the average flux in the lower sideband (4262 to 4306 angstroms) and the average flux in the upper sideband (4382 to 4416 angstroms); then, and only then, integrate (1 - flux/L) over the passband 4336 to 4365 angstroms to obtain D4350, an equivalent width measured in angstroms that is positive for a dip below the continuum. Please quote 0.44 angstroms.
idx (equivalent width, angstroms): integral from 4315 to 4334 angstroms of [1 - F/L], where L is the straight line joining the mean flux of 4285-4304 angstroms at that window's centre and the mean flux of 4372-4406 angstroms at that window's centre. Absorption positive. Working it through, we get -1.0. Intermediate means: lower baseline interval 10.7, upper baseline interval 9.93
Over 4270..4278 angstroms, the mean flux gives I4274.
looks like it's 9.88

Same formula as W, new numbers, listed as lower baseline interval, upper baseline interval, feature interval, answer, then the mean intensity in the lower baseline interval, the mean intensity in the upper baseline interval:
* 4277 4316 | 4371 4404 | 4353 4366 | 0.0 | 10.7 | 10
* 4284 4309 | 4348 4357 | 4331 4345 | 0.0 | 10.6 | 9.96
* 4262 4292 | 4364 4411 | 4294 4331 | -3.4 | 10.2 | 10.1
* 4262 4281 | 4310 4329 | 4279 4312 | -0.5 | 10.2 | 11.2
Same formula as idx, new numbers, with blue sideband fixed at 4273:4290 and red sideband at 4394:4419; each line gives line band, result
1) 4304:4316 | -0.8 angstroms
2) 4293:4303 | -0.8 angstroms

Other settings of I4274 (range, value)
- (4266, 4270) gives 9.93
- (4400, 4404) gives 9.46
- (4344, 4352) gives 10.4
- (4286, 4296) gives 10.7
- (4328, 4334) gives 11.5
